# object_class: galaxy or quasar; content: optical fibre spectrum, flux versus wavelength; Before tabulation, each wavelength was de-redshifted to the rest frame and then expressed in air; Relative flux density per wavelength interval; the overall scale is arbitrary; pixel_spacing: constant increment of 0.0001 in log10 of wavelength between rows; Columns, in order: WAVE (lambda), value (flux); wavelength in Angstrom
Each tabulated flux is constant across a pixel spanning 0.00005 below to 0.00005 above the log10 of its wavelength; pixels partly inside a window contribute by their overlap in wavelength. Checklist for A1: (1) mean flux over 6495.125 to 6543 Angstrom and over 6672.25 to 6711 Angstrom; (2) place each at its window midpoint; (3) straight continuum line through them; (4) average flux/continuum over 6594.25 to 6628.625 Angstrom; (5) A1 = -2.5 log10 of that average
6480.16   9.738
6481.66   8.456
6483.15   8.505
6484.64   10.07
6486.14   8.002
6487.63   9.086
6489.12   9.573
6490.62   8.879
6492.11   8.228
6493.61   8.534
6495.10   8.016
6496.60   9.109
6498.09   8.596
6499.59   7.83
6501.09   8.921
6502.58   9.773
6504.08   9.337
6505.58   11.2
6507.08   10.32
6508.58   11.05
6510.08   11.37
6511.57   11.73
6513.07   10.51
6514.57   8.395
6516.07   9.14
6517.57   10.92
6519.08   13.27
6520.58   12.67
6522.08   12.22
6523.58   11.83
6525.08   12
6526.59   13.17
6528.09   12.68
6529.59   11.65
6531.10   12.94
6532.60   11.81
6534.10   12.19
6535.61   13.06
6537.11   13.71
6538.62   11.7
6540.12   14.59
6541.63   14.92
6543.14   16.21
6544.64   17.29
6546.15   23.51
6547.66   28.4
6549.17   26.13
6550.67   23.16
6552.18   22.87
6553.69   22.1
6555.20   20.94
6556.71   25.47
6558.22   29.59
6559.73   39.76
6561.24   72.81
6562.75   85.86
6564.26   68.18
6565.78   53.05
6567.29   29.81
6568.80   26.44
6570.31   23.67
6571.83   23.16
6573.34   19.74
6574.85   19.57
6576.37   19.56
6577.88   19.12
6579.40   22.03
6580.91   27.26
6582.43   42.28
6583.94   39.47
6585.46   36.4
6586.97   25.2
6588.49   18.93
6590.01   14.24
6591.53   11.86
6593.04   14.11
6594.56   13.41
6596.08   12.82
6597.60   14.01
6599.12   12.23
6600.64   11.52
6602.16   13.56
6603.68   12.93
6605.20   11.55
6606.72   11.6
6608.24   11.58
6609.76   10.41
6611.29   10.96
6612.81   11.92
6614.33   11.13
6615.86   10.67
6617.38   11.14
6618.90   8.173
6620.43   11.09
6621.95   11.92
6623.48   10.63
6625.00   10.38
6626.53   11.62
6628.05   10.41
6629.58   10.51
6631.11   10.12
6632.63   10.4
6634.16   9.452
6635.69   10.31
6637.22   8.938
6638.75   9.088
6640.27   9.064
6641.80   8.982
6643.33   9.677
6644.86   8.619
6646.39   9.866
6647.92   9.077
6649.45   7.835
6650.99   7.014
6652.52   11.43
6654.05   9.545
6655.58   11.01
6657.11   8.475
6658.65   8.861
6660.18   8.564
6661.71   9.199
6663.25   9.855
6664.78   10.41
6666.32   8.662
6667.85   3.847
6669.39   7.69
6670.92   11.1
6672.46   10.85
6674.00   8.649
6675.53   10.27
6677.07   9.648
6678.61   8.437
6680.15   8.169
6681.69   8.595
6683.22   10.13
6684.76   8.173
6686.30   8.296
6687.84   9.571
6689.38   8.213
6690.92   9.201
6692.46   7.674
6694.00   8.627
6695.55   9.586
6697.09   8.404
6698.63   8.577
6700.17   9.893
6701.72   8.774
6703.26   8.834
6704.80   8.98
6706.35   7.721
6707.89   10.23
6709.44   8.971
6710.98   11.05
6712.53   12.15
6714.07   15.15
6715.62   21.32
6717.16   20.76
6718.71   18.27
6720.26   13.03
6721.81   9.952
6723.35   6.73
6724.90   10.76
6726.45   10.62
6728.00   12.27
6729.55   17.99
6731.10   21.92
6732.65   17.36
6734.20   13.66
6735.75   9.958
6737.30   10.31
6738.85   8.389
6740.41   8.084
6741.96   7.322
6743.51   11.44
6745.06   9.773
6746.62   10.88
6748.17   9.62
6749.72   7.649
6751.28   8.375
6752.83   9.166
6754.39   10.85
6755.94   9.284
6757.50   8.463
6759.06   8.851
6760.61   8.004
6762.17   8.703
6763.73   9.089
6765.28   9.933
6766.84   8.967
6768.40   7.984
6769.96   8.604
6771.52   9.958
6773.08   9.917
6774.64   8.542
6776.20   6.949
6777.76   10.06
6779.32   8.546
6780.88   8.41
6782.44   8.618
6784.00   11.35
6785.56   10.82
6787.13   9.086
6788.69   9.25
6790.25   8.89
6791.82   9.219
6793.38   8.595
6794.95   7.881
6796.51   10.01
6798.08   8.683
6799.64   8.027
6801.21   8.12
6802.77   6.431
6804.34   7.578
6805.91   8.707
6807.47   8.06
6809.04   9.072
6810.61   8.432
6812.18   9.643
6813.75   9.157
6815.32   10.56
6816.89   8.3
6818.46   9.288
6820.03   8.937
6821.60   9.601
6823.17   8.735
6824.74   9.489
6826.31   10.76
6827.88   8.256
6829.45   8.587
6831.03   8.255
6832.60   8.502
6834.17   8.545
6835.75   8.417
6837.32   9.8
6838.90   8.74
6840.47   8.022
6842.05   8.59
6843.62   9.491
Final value -0.142 mag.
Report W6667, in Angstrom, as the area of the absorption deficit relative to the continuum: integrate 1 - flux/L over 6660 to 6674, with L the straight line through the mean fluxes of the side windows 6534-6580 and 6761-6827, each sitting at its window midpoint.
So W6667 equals 7.5 Angstrom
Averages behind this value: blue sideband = 27.9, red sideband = 8.97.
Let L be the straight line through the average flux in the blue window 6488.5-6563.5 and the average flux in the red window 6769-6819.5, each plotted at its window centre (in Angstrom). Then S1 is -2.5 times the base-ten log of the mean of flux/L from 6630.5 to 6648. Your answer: 0.39 mag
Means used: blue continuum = 17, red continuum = 8.89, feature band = 9.48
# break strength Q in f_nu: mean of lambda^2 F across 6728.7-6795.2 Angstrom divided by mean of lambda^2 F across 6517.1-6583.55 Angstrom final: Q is 0.43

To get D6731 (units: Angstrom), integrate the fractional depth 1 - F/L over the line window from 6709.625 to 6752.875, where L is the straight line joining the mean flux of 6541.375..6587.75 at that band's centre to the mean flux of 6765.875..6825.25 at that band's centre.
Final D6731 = 8.4 Angstrom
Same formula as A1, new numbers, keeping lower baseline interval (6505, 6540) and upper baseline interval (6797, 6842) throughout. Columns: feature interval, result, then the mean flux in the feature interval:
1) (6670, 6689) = 0.099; 9.29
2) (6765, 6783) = 0.044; 8.85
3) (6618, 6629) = 0.014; 10.6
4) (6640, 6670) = 0.174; 8.89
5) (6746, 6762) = 0.039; 9.08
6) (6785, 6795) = -0.012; 9.15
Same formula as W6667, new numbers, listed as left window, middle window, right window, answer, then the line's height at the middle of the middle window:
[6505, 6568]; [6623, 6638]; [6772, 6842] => 6.0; 17.2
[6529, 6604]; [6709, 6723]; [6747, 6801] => -1.2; 13.3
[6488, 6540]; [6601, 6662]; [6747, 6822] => -1.2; 9.99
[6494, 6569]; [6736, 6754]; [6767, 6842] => 3.2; 11.3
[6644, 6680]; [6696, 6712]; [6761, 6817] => -0.3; 9.01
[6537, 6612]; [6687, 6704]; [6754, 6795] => 7.0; 15.1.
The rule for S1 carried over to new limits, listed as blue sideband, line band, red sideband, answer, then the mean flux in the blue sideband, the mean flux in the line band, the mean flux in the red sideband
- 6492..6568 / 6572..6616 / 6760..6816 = -0.05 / 19.4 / 17.8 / 8.88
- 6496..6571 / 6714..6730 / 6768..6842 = -0.14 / 20.2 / 14.1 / 8.88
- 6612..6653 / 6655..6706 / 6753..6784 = 0.08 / 9.97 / 8.93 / 9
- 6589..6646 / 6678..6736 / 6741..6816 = -0.14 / 11.1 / 11.3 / 8.99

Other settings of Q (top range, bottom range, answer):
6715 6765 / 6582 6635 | 0.83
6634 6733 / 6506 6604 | 0.50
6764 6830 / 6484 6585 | 0.49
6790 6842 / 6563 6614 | 0.42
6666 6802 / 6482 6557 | 0.81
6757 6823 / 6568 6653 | 0.64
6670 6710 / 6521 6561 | 0.50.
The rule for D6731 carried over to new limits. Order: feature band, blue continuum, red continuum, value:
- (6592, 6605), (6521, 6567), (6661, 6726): 4.41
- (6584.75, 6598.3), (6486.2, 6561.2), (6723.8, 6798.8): -4.41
